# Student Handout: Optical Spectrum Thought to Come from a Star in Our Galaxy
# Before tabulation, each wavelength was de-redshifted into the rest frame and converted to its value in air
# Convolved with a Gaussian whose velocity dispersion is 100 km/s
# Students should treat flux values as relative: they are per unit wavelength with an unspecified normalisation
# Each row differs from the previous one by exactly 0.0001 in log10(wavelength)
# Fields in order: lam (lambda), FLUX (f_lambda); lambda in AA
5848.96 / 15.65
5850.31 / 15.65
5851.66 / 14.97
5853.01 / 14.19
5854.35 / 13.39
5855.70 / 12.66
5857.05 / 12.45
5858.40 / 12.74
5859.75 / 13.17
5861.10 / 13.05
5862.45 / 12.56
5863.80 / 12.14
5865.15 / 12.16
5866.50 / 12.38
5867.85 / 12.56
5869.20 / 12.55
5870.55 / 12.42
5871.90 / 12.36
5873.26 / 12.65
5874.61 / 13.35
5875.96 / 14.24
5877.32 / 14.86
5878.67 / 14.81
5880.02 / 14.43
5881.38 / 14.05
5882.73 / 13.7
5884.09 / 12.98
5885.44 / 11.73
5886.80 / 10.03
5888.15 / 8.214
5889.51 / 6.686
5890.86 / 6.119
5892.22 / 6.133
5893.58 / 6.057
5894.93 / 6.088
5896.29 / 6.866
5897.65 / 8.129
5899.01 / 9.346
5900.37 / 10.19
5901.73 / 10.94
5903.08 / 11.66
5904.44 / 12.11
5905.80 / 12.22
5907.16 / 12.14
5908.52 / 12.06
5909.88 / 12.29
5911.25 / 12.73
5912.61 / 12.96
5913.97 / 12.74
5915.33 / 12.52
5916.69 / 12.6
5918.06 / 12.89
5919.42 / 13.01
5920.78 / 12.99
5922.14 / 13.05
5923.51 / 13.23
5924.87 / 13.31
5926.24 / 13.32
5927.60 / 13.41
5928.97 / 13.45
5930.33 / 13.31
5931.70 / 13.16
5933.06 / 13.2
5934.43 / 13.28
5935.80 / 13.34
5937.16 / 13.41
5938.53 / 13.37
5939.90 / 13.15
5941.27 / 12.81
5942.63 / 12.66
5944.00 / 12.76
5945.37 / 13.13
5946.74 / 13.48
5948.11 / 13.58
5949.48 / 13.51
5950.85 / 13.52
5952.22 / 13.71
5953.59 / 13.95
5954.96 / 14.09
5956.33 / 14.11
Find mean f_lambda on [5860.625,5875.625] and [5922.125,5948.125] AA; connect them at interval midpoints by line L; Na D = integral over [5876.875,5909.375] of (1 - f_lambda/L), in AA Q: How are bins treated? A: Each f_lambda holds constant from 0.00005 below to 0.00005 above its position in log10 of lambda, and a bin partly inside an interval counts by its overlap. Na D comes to 5.99 AA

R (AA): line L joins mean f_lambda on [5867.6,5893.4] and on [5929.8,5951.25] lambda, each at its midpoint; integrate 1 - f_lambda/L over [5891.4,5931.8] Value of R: 3.4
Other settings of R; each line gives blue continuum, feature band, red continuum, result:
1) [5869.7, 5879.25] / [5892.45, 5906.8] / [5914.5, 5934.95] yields 4.3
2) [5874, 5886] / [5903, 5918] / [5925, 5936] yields 1.2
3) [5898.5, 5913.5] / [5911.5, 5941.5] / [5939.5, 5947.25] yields -1.7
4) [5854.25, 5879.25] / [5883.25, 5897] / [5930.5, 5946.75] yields 5.1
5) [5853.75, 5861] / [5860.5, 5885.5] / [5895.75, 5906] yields -2.7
